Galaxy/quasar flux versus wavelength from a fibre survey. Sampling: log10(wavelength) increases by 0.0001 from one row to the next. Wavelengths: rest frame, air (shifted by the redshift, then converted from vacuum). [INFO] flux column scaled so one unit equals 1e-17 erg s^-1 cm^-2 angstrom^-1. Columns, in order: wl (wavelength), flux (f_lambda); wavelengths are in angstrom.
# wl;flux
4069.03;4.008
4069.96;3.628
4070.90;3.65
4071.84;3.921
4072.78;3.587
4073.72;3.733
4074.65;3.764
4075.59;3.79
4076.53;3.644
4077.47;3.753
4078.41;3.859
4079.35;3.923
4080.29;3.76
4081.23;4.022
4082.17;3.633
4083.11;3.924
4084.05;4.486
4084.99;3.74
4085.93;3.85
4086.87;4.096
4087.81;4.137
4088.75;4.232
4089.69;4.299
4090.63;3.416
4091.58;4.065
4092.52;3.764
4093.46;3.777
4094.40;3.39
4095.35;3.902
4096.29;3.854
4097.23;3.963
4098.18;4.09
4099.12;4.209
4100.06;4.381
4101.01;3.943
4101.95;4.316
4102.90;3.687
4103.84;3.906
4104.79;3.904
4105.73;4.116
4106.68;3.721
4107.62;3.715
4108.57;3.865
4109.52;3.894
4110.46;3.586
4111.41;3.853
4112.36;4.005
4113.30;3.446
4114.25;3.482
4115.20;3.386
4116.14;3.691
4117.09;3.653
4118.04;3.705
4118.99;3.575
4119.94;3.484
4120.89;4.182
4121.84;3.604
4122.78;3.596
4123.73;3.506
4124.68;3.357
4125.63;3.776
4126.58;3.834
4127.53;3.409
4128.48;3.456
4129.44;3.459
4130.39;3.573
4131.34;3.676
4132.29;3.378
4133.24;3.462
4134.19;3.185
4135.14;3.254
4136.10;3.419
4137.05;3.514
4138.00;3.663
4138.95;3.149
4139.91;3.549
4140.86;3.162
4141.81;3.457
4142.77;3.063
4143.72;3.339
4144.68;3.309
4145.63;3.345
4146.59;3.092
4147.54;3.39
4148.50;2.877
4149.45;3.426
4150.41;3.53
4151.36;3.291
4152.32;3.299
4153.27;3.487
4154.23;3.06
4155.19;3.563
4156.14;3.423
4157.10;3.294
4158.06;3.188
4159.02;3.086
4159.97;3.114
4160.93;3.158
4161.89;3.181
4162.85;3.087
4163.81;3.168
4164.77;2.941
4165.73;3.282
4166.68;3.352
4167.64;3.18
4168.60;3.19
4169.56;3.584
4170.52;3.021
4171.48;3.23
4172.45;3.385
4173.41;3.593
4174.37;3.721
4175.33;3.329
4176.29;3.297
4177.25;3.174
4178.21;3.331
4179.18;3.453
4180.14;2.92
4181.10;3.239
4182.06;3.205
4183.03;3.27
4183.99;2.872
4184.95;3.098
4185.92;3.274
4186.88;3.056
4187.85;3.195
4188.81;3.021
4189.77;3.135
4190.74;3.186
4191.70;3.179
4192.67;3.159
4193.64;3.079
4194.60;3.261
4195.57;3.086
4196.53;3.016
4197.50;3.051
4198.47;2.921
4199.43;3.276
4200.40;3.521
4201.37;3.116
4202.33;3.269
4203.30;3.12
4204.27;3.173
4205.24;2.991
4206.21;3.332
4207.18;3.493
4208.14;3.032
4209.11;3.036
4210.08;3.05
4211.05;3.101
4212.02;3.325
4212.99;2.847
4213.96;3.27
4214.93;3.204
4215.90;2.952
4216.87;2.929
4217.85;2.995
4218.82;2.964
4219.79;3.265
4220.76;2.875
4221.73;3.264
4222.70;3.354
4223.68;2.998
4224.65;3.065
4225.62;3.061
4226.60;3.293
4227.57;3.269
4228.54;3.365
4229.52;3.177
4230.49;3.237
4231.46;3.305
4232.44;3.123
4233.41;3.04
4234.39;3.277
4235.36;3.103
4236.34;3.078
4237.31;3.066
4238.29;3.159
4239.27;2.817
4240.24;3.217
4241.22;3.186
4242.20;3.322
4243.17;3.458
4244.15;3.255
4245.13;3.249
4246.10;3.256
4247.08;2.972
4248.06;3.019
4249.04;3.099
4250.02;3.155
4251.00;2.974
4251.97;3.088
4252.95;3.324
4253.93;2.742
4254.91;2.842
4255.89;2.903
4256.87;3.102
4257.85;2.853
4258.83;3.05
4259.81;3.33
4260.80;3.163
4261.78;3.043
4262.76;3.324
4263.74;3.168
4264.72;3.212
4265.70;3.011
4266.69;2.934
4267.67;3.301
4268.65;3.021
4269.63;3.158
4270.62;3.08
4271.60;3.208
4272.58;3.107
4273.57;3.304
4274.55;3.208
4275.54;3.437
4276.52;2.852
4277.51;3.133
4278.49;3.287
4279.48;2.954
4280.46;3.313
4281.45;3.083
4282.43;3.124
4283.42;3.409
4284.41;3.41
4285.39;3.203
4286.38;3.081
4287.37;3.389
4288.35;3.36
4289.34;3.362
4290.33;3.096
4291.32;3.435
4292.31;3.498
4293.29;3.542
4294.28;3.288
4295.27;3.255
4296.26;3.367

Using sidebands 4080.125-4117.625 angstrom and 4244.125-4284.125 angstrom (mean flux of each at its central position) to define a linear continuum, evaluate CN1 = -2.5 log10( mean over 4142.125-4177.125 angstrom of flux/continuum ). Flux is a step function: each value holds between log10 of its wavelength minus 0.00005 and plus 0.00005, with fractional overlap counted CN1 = 0.10 mag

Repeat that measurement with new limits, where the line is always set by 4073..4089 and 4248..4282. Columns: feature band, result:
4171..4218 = 0.08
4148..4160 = 0.09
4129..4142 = 0.07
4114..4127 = 0.03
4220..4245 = 0.02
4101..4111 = -0.02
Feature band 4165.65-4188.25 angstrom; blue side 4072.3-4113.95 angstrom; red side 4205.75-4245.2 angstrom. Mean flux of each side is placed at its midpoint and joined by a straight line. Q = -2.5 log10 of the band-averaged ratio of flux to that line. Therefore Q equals 0.05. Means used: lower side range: 3.88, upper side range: 3.16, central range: 3.26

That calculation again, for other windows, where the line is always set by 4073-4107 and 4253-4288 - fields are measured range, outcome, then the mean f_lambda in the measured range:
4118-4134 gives 0.05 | 3.58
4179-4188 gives 0.12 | 3.15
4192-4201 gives 0.10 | 3.15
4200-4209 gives 0.07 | 3.22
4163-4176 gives 0.09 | 3.3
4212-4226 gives 0.09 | 3.08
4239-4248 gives 0.02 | 3.19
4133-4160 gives 0.11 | 3.31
